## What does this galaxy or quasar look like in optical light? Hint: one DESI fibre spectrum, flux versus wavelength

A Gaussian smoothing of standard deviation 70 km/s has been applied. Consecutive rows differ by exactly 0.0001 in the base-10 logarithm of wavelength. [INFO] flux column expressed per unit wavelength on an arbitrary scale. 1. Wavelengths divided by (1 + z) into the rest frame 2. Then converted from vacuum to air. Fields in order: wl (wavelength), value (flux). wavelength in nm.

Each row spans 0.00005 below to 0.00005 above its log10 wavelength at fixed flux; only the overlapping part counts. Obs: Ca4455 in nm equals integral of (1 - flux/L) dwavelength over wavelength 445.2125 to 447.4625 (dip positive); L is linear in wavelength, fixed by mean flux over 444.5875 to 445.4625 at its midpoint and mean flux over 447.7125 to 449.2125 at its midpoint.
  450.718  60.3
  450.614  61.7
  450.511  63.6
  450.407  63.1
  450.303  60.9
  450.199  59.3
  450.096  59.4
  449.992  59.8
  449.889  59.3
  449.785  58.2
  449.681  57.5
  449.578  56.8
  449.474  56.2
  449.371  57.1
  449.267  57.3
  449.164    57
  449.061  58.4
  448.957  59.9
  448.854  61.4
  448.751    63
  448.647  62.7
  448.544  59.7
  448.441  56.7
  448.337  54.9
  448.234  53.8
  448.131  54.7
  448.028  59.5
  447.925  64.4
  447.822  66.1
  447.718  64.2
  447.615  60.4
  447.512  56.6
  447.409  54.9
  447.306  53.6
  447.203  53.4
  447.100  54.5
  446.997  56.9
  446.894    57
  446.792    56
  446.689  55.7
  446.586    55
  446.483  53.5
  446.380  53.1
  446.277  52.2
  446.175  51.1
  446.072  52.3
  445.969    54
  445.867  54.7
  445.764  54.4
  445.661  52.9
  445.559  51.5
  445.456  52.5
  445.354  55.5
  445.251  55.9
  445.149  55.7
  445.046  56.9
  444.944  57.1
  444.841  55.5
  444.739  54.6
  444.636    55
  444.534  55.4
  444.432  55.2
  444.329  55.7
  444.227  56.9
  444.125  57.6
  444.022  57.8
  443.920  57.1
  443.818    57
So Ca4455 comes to 0.12 nm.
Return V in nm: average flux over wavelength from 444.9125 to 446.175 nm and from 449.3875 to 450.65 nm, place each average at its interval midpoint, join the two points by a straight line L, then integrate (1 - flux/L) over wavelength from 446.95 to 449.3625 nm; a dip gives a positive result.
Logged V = -0.04 nm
